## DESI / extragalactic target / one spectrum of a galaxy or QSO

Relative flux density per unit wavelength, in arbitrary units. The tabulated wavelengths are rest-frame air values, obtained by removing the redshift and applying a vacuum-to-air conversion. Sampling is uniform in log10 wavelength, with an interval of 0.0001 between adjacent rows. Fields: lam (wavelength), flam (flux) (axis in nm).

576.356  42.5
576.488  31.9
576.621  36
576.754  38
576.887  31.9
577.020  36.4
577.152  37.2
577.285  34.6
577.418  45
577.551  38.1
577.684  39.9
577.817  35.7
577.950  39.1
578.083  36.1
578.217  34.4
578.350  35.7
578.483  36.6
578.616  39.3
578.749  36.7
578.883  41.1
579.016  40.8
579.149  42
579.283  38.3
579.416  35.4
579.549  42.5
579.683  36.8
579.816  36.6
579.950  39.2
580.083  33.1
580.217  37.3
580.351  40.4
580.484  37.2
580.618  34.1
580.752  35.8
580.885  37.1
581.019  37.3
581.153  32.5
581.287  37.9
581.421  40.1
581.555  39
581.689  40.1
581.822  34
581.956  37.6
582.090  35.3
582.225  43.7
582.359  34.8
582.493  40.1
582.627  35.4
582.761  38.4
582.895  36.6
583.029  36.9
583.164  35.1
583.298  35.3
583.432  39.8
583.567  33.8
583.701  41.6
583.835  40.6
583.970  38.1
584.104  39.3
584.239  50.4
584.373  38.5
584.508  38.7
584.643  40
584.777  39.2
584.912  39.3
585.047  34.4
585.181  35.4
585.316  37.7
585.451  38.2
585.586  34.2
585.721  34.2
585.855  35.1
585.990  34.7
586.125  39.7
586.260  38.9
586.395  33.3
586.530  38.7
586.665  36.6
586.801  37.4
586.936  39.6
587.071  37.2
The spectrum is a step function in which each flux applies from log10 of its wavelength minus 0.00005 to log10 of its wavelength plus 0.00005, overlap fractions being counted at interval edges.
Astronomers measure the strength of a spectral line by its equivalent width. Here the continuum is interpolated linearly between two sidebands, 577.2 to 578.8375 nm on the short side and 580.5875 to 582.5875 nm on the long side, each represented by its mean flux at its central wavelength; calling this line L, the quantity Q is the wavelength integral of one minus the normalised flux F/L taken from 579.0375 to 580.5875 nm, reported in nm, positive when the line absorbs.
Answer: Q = -0.02 nm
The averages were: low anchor 37.6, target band 38.1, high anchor 37.3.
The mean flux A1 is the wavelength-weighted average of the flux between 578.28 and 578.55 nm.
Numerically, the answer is 36.2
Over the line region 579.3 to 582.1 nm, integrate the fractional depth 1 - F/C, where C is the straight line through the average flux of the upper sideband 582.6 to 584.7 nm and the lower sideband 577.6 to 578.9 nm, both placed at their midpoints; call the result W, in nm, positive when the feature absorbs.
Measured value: 0.06 nm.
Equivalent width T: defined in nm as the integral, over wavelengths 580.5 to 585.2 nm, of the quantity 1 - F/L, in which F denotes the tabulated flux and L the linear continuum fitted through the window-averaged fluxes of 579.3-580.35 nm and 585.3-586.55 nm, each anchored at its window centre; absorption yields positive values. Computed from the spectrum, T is -0.13 nm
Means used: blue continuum 37.5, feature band 37.9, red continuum 36.3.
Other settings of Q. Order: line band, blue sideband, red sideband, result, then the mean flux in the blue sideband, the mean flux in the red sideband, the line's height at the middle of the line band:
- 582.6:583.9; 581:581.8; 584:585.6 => 0.03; 37.6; 38.9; 38.3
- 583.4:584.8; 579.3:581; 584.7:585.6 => -0.11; 37.2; 37.1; 37.1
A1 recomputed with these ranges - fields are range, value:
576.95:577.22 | 36.8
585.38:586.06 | 35.3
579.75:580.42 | 37.3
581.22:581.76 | 39.3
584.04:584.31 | 44.8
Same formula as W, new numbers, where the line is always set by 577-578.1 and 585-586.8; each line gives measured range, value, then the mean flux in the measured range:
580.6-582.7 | 0.001 nm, 37.3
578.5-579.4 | -0.033 nm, 39.3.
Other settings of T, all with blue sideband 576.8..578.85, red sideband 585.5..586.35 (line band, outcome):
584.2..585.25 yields -0.08 nm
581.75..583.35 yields -0.02 nm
